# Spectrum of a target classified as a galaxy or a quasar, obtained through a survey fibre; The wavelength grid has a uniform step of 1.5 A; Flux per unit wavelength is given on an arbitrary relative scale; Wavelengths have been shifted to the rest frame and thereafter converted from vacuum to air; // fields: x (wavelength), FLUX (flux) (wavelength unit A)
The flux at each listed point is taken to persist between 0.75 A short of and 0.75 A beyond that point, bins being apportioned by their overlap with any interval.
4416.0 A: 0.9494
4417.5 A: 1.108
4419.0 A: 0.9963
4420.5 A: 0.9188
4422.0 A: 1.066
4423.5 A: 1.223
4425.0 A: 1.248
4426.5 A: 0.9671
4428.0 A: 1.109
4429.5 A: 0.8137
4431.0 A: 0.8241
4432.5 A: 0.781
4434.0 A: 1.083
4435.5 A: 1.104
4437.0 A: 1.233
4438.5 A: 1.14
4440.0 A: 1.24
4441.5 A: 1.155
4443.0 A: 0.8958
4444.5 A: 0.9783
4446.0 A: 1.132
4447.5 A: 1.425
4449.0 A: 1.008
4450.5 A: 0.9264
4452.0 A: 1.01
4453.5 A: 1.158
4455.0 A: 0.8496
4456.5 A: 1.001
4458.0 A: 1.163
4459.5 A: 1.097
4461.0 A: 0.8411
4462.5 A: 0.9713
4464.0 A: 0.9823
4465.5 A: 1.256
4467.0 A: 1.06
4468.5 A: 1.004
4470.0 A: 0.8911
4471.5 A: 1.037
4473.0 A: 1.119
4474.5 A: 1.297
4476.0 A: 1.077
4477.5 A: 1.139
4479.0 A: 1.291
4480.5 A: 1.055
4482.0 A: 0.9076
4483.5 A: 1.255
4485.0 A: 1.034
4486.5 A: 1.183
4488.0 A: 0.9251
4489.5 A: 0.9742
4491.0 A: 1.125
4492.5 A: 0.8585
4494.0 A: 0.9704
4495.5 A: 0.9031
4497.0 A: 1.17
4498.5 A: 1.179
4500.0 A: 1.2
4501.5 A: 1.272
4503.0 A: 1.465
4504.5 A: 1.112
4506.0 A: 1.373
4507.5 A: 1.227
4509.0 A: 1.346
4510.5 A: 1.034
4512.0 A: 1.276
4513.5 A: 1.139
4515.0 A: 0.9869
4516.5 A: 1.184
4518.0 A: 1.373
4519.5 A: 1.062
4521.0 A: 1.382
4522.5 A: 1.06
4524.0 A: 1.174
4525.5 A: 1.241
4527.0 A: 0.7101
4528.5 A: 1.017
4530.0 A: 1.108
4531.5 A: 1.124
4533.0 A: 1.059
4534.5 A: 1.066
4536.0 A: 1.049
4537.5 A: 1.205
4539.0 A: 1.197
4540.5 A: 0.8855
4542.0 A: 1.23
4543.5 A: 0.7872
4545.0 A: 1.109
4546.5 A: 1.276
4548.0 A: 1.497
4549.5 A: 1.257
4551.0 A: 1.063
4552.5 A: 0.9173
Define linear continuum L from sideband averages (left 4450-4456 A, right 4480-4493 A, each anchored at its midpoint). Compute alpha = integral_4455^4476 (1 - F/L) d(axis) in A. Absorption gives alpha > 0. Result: -0.86 A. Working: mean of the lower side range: 0.989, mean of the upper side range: 1.04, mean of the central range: 1.05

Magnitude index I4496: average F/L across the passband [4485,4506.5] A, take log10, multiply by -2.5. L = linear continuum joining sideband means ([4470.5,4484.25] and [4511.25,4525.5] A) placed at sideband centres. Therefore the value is 0.04 mag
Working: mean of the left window 1.13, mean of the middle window 1.12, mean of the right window 1.18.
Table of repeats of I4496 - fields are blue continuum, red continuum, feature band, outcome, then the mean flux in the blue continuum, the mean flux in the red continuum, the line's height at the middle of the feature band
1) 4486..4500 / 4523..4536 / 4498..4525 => -0.16 mag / 1.04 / 1.06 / 1.05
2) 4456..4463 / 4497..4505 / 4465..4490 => 0.02 mag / 1.02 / 1.24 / 1.11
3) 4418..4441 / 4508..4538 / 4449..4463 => 0.07 mag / 1.05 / 1.13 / 1.07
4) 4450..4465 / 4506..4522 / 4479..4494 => 0.06 mag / 1.01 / 1.21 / 1.11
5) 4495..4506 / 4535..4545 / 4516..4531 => -0.01 mag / 1.21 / 1.06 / 1.12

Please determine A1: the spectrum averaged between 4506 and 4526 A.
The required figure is 1.2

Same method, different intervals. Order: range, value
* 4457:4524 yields 1.12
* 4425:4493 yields 1.06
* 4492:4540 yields 1.14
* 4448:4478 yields 1.05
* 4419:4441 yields 1.05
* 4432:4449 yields 1.11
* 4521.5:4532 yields 1.07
